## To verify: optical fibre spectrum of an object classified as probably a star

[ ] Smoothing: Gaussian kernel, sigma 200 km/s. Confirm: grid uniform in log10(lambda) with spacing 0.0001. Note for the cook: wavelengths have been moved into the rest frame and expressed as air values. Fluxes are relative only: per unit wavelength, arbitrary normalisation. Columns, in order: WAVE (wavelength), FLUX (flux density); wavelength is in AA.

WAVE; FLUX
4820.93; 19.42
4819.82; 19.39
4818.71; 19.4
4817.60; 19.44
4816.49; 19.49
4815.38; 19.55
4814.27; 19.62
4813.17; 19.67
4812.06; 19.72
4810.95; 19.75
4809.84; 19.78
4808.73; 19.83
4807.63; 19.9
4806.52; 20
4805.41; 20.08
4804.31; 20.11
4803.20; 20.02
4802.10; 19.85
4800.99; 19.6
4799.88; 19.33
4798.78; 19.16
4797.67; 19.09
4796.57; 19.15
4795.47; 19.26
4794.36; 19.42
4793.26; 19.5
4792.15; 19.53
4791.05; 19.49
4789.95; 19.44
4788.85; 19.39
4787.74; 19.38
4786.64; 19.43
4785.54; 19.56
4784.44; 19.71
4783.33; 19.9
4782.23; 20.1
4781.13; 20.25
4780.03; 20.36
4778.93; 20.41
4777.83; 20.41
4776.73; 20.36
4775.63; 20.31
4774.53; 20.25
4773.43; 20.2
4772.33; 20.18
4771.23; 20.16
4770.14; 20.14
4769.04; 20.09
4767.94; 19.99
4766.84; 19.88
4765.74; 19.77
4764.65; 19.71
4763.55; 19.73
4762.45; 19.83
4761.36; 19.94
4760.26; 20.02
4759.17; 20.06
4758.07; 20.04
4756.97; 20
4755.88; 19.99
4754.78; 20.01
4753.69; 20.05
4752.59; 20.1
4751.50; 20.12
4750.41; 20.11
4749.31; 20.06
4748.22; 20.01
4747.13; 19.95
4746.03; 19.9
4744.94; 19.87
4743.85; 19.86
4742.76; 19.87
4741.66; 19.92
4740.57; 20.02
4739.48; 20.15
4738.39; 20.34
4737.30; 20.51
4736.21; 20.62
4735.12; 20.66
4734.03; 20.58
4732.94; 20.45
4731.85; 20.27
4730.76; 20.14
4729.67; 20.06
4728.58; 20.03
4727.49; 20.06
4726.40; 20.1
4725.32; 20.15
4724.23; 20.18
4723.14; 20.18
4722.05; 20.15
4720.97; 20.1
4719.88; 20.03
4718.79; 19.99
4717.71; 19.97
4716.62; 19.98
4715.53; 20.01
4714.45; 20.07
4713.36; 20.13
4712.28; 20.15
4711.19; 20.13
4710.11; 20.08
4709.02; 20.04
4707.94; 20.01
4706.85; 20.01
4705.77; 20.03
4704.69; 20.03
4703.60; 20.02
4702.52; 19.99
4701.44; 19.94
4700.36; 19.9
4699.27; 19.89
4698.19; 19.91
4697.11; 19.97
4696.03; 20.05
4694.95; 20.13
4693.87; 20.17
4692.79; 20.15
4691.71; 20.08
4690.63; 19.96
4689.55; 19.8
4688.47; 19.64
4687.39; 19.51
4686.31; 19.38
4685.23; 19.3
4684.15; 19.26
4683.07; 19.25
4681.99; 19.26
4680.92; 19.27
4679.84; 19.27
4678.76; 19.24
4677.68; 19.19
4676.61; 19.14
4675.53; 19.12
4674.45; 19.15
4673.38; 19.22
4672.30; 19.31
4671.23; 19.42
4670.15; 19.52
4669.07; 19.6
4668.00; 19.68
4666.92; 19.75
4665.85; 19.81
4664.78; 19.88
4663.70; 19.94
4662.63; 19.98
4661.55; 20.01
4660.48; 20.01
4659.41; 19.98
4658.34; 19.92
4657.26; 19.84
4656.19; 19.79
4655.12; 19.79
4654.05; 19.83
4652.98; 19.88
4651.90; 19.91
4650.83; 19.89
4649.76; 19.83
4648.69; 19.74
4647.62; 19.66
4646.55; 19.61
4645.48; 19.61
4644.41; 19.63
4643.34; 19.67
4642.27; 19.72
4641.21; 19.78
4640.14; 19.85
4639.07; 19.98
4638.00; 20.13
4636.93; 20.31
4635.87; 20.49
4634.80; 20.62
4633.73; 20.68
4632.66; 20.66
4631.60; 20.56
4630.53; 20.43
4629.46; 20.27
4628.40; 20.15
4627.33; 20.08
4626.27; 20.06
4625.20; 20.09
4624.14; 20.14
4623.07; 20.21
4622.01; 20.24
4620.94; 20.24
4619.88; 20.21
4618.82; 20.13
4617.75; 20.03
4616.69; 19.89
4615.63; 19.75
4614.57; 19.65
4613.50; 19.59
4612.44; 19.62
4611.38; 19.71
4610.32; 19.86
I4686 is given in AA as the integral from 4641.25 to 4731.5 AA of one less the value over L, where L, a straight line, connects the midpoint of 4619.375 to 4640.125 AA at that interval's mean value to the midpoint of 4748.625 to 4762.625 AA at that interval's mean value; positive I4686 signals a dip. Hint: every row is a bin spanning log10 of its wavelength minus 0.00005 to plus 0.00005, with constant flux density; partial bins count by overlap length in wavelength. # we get 1.6 AA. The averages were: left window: 20.3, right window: 20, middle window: 19.8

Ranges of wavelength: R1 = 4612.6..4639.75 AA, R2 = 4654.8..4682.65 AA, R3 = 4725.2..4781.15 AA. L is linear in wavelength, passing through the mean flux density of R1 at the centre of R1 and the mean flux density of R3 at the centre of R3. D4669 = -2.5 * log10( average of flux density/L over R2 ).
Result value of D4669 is 0.031 mag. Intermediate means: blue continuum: 20.2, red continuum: 20.1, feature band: 19.6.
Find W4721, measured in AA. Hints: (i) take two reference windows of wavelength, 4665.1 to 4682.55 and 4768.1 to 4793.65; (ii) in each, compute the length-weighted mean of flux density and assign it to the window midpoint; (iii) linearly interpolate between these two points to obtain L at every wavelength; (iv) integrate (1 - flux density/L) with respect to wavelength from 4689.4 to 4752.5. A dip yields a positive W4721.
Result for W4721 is -1.48 AA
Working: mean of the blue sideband 19.4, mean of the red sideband 19.9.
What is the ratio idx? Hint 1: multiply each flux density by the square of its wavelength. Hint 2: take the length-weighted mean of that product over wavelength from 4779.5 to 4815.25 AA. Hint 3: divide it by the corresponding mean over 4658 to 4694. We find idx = 1.06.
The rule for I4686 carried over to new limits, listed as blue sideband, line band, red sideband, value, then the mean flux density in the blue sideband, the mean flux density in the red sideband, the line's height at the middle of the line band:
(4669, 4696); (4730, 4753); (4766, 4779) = -0.3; 19.5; 20.2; 19.9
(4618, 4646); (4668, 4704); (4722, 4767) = 0.9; 20.1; 20.1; 20.1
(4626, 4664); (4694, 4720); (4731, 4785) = 0.1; 20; 20.1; 20.1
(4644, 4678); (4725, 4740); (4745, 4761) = -0.3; 19.7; 20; 19.9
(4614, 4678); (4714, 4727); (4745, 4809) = -0.1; 19.9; 19.9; 19.9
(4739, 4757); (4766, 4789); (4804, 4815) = -0.1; 20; 19.8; 19.9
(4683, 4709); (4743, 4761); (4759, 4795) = -0.1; 19.9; 19.9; 19.9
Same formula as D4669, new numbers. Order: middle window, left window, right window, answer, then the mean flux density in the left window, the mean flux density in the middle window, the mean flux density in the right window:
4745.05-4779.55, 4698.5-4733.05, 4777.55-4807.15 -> -0.01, 20.1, 20.1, 19.7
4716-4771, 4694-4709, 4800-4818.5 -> -0.01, 20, 20.1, 19.8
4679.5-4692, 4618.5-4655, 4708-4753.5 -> 0.03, 20.1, 19.5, 20.1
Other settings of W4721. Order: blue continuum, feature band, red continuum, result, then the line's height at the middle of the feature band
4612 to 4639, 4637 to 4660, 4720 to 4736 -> 0.41 AA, 20.2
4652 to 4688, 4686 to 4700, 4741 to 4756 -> -0.16 AA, 19.7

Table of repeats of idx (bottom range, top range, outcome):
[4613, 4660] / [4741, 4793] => 1.05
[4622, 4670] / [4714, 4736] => 1.04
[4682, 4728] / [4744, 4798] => 1.03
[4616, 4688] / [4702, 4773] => 1.05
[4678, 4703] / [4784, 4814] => 1.04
